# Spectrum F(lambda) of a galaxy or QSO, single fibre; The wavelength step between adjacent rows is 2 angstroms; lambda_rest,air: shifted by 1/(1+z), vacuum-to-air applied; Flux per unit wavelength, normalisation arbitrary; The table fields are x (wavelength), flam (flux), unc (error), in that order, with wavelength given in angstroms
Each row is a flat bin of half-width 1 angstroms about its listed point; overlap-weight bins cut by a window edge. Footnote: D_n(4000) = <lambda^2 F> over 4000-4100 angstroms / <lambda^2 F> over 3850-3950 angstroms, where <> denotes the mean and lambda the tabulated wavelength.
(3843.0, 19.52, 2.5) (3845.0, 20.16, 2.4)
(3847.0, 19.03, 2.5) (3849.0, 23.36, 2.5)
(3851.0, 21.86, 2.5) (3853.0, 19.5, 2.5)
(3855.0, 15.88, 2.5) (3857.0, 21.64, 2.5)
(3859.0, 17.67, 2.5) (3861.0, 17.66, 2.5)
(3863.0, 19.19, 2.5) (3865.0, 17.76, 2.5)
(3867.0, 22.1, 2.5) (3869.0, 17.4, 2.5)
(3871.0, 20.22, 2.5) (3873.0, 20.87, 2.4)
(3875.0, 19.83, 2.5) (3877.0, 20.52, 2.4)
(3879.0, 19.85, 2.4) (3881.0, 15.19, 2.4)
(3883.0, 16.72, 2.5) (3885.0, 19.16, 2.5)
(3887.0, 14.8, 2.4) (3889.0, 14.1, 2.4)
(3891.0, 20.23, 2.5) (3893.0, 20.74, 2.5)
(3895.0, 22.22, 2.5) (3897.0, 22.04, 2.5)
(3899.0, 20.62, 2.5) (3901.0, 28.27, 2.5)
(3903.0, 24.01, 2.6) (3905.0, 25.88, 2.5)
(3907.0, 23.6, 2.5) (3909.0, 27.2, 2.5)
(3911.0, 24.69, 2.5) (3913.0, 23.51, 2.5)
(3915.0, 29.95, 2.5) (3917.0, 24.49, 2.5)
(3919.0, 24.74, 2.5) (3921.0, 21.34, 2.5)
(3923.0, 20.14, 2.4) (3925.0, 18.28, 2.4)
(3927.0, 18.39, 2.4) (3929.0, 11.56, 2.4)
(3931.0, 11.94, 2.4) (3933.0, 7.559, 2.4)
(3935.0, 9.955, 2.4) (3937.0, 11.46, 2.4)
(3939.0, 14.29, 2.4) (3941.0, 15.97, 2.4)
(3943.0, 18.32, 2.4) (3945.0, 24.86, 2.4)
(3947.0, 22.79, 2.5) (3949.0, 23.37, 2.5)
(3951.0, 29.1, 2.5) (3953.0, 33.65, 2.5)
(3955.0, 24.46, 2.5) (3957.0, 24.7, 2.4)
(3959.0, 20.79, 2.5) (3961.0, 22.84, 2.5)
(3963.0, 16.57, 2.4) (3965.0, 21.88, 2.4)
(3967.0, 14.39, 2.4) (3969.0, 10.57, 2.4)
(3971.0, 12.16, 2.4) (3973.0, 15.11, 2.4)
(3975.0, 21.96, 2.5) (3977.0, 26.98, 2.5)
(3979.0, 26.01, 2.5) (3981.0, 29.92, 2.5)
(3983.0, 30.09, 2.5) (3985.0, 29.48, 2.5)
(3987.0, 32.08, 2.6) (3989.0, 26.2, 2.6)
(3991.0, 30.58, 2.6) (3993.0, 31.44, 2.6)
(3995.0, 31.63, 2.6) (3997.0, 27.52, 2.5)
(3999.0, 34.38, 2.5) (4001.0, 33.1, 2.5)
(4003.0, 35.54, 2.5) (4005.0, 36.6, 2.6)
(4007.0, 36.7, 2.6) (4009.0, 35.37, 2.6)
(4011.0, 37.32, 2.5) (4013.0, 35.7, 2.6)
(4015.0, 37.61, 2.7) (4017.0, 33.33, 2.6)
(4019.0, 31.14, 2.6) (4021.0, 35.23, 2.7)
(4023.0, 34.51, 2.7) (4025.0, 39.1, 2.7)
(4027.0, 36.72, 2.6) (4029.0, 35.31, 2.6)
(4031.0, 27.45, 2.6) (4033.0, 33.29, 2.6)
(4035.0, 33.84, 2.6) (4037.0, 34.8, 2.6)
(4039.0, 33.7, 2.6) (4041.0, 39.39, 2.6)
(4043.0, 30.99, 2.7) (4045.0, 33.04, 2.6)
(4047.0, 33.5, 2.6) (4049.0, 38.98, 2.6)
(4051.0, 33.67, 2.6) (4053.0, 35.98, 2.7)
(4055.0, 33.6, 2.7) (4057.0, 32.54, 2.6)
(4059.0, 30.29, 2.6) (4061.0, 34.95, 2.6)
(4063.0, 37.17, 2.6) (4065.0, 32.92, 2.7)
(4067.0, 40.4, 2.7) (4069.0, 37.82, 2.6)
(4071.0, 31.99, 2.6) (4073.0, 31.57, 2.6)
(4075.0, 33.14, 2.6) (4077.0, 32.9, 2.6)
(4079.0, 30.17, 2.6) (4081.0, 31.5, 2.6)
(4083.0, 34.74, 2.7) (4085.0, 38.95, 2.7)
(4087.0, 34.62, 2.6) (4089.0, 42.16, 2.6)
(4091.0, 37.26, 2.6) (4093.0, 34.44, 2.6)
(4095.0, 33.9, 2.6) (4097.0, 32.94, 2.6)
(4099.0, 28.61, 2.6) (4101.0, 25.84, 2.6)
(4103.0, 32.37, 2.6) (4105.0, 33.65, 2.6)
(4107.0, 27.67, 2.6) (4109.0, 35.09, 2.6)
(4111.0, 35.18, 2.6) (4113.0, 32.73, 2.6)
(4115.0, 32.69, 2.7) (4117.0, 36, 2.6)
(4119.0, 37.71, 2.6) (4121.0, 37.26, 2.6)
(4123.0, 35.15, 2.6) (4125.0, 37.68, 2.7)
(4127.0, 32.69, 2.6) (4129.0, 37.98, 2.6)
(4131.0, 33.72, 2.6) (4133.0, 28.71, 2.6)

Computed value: 1.9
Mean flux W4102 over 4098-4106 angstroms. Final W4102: 30.1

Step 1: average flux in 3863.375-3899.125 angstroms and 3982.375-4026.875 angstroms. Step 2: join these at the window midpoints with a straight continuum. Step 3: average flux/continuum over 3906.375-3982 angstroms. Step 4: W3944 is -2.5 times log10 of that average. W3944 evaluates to 0.26 mag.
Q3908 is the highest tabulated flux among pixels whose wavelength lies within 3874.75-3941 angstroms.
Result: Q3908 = 29.95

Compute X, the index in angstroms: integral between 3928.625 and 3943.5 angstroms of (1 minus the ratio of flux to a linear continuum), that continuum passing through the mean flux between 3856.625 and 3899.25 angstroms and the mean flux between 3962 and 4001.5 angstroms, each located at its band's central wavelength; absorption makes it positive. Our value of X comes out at 6.6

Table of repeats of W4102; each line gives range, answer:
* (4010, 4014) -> 36.5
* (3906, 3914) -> 24.8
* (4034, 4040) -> 34.1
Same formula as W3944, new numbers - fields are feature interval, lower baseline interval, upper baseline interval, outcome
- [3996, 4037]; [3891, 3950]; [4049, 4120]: -0.21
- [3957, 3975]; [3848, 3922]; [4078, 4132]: 0.42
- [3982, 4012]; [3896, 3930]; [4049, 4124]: -0.15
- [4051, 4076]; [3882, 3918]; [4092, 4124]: -0.12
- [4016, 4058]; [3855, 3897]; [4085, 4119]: -0.17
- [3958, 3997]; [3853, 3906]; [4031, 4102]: 0.15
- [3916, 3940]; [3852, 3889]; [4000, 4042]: 0.45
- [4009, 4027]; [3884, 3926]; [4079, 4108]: -0.22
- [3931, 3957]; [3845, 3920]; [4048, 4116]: 0.27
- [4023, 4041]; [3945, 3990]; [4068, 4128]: -0.21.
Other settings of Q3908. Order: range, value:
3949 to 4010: 36.7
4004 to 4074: 40.4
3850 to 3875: 22.1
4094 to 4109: 35.09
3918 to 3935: 24.74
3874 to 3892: 20.52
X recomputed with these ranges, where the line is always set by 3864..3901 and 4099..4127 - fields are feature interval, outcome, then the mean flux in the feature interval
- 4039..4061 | -3.37 angstroms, 34.2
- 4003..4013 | -3.41 angstroms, 36.3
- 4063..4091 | -3.28 angstroms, 35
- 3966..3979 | 3.86 angstroms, 17.6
